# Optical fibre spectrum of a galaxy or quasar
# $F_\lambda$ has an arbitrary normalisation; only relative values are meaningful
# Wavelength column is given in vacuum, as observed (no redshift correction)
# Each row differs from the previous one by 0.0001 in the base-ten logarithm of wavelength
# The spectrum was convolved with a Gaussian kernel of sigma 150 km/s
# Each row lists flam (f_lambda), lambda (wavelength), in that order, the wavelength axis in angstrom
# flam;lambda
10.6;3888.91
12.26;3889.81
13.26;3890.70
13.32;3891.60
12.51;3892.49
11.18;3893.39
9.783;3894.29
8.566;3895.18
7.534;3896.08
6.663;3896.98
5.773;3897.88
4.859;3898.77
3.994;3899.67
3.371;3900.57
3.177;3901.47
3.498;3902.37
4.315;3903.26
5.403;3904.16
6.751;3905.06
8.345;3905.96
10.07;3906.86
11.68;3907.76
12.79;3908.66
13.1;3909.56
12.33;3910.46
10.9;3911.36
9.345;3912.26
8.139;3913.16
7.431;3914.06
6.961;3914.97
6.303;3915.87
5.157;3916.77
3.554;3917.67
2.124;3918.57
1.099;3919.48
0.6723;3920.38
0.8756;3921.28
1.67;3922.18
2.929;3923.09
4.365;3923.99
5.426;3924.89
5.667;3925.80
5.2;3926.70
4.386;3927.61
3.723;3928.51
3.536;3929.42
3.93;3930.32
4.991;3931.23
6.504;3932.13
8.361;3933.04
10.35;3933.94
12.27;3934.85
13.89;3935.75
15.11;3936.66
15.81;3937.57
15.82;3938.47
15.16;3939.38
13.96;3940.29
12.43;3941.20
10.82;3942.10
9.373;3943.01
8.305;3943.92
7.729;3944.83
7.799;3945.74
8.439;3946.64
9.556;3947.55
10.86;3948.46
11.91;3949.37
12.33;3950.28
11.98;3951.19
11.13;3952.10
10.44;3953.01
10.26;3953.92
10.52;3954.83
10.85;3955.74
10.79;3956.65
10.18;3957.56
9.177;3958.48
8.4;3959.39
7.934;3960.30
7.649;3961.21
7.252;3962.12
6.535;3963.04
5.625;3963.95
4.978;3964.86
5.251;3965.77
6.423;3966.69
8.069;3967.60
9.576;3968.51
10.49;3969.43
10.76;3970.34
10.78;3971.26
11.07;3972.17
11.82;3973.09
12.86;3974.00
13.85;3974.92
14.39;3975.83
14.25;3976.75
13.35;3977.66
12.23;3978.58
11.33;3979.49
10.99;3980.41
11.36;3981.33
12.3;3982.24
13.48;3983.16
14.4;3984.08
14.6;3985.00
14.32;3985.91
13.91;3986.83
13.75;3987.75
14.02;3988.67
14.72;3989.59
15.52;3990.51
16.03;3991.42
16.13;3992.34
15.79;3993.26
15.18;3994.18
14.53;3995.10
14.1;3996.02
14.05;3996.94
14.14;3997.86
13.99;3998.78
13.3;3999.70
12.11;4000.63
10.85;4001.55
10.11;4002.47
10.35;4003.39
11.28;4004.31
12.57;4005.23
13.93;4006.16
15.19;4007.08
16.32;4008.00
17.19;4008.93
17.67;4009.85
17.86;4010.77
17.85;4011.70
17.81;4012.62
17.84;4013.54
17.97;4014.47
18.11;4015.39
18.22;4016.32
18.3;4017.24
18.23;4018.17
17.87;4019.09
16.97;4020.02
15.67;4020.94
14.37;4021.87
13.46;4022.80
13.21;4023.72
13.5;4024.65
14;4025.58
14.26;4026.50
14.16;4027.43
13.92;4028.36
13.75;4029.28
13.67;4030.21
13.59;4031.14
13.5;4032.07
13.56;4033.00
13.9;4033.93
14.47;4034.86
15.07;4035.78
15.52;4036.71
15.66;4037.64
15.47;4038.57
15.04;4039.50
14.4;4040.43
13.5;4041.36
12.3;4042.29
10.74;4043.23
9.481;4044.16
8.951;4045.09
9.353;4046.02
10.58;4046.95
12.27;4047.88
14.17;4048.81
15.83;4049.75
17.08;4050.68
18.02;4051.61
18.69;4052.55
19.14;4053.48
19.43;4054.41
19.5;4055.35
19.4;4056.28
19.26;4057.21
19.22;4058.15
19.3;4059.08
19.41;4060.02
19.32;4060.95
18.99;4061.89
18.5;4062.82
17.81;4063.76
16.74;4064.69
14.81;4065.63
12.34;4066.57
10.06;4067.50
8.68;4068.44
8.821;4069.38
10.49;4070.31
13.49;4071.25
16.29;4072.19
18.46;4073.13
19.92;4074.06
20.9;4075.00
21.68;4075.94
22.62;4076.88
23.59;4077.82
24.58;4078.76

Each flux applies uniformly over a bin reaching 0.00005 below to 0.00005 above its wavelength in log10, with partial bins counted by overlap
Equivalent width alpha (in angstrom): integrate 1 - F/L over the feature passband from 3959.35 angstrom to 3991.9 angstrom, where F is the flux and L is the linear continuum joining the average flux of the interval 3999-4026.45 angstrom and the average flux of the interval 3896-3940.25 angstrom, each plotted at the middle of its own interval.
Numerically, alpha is 2.4 angstrom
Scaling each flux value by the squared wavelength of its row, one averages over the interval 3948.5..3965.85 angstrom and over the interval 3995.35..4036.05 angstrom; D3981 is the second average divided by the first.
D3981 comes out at 1.7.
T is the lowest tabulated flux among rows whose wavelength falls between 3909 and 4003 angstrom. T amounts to 0.6723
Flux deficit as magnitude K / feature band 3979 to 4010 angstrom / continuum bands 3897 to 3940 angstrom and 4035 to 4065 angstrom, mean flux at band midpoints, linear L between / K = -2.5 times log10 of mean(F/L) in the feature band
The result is -0.14 mag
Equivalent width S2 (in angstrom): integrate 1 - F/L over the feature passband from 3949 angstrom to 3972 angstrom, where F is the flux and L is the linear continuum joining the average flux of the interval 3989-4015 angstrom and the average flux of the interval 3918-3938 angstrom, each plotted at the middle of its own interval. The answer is 1.3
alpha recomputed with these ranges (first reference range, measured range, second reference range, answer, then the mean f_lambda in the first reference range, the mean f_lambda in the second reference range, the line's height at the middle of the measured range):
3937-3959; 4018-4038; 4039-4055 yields -1.6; 11.1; 14.1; 13.5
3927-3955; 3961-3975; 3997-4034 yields 3.6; 10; 14.9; 11.8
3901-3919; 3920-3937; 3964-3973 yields 4.3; 7.57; 8.6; 7.9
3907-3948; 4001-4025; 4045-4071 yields -4.5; 8.02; 15.7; 13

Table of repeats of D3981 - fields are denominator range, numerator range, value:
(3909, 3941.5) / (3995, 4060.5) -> 2.09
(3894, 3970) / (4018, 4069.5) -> 1.98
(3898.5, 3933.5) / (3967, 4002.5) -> 2.32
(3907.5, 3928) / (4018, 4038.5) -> 2.53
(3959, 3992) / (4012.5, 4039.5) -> 1.40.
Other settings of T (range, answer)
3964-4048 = 4.978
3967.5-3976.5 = 8.069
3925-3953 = 3.536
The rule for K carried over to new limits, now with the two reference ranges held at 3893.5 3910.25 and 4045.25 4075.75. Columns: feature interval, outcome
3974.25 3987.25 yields -0.13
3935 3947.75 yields -0.24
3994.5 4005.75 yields 0.01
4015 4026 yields -0.15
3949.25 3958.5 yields -0.07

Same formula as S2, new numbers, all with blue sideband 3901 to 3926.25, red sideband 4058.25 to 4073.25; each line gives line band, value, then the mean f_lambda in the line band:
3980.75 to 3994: -4.62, 14.3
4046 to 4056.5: -1.40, 16.3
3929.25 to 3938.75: -3.37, 10.2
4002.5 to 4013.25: -2.98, 15.1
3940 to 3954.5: -3.92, 10.4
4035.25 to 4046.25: 0.54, 13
